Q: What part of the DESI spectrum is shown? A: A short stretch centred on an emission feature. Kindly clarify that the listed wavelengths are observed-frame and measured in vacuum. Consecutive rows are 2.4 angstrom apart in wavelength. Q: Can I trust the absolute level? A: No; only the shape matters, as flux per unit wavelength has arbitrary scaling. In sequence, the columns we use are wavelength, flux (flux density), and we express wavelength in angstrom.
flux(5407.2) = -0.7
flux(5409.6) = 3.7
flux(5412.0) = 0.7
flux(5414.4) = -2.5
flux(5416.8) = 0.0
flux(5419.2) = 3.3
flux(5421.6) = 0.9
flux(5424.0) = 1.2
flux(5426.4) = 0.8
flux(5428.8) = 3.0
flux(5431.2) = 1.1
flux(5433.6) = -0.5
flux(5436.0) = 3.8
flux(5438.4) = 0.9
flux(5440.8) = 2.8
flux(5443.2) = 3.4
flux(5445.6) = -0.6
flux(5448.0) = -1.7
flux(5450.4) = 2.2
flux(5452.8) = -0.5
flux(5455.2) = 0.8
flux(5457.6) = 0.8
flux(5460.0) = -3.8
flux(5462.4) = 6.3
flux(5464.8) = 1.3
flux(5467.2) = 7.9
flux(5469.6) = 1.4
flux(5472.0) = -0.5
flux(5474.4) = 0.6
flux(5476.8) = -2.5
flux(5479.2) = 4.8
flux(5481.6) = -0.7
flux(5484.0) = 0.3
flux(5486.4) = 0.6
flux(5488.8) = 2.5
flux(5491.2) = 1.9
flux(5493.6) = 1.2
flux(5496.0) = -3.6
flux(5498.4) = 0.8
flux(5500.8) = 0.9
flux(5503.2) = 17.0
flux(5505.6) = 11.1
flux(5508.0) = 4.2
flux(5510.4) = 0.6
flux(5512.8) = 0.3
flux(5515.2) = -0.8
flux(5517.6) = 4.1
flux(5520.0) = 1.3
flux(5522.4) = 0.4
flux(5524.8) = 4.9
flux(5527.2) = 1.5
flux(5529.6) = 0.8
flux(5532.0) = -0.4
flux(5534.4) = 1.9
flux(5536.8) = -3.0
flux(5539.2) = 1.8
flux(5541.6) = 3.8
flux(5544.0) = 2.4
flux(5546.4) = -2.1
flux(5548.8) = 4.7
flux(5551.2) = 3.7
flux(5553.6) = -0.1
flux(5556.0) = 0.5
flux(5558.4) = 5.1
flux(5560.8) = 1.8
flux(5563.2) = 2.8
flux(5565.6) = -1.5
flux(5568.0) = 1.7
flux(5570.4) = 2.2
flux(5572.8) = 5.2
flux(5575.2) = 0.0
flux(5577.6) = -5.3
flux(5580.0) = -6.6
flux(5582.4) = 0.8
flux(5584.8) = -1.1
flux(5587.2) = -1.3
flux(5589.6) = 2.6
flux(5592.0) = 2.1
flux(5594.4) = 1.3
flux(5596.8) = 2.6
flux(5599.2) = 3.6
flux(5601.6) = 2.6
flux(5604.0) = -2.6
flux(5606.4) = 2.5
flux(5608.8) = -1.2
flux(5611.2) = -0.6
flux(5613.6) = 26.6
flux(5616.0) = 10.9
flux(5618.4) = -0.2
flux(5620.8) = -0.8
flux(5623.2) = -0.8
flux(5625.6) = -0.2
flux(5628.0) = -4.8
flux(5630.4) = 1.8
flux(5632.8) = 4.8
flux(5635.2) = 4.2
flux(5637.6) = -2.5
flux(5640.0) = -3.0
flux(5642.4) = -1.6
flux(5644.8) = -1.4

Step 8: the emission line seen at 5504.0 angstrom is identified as H-beta 4861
